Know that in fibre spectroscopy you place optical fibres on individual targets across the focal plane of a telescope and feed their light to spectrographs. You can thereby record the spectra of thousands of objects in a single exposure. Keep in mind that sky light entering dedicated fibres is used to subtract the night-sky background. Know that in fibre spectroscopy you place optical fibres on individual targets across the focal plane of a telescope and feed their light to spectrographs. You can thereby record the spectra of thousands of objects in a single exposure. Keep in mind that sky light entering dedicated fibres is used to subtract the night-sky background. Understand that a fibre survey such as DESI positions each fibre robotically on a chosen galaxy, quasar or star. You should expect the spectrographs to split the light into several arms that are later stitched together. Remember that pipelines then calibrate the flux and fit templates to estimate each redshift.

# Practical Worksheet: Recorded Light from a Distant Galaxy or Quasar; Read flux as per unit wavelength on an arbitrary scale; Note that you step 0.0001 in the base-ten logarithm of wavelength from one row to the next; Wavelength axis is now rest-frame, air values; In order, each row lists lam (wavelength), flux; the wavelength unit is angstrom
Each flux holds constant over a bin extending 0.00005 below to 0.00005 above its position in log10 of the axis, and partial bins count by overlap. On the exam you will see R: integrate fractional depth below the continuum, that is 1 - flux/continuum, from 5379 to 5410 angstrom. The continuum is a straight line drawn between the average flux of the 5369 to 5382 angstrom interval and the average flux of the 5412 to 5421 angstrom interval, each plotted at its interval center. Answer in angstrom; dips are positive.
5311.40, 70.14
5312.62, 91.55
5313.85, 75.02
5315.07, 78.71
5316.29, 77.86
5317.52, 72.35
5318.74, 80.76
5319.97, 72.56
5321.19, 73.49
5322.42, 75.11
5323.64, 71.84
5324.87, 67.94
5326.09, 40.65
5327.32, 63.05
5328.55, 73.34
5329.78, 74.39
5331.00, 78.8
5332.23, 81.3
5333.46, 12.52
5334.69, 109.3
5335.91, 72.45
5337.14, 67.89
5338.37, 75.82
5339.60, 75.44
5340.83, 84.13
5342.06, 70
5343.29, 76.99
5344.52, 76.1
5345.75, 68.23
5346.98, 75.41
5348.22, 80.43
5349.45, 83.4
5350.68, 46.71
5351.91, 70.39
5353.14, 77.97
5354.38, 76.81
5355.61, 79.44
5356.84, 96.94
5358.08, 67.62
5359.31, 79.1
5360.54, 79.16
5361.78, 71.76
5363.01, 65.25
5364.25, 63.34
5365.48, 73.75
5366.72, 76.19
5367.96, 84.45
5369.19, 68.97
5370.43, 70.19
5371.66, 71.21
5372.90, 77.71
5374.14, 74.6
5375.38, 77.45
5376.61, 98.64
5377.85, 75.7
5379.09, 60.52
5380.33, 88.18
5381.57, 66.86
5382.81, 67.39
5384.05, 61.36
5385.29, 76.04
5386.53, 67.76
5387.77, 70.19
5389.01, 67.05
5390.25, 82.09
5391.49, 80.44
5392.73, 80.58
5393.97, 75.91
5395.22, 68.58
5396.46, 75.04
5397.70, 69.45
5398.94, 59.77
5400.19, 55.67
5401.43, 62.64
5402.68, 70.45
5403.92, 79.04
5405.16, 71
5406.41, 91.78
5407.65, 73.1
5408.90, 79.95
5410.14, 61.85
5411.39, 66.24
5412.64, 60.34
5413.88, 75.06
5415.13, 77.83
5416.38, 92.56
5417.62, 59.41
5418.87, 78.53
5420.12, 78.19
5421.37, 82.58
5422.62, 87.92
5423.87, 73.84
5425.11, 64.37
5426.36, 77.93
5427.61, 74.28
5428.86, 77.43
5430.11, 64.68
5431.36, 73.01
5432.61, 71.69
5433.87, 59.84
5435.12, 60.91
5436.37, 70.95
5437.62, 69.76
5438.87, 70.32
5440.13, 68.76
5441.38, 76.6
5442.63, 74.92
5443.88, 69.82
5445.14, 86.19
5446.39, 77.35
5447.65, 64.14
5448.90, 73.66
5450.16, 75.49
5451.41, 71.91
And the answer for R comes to 1.33 angstrom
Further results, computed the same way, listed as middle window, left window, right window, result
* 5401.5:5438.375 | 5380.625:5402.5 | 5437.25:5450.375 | -0.6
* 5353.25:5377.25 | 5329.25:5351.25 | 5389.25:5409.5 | -1.1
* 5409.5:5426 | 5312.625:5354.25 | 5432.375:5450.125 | -0.6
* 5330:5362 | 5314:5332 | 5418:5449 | -1.1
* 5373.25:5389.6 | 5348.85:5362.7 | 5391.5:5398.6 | 0.2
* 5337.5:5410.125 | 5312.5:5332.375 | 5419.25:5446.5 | -0.8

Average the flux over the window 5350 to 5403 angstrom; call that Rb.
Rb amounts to 72.8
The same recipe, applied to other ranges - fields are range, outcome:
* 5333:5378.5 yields 74.6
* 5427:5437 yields 69.1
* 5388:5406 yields 71.5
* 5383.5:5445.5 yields 72.4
